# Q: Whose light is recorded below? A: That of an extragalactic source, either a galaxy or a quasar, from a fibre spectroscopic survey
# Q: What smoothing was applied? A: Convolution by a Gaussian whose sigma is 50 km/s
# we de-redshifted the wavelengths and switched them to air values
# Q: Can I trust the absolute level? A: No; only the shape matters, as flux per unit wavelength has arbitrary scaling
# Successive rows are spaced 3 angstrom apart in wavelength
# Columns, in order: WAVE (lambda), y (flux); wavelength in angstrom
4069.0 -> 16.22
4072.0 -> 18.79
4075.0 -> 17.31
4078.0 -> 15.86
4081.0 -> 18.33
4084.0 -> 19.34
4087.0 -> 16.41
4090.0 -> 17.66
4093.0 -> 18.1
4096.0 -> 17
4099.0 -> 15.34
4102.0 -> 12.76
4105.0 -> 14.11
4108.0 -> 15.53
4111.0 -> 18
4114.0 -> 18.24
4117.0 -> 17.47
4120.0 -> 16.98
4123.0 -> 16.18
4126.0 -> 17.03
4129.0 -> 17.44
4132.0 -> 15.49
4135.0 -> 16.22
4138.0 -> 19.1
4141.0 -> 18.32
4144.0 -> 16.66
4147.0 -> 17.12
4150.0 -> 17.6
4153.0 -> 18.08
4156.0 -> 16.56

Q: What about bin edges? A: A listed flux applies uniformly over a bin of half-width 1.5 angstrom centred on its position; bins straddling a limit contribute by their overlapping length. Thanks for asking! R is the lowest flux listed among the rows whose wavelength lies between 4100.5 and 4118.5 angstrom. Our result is 12.76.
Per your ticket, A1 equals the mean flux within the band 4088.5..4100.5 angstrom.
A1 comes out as 17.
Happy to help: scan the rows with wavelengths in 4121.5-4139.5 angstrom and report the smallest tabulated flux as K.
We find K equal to 15.49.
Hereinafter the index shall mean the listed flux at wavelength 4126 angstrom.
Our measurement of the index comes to 17.03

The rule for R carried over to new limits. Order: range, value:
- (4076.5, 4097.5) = 15.86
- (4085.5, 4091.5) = 16.41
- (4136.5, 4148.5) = 16.66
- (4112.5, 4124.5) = 16.18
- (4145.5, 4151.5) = 17.12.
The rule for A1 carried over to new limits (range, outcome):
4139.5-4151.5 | 17.4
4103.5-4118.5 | 16.7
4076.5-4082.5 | 17.1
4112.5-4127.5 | 17.2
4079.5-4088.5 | 18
